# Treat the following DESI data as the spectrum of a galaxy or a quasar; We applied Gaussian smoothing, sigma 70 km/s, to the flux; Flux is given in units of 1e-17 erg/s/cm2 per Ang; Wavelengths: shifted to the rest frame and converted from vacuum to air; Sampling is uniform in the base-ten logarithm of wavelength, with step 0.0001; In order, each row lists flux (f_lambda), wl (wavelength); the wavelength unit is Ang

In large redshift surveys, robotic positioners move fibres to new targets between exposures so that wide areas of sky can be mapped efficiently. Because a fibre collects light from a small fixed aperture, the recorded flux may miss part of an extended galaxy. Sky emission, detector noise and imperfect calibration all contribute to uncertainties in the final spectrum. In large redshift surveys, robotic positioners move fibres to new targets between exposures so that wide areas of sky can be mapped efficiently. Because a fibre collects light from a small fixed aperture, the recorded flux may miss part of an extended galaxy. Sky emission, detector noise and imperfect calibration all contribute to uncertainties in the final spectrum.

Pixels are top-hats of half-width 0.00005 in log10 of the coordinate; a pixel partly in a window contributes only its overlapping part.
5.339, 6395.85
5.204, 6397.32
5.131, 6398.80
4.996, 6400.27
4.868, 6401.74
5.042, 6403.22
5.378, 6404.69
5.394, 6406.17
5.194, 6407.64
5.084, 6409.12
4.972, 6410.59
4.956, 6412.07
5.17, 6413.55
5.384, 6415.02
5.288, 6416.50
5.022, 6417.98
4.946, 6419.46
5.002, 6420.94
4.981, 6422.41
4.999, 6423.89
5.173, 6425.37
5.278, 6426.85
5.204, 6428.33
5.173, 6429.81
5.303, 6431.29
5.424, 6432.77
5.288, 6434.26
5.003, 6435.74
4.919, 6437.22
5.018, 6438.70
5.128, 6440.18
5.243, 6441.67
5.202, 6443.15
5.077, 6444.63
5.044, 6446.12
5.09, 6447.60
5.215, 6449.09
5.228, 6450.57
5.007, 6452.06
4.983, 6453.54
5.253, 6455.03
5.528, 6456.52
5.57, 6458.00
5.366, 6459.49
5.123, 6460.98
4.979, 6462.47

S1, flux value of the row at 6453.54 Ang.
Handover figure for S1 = 4.983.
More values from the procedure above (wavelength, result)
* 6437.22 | 4.919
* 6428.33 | 5.204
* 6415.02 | 5.384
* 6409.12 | 5.084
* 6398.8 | 5.131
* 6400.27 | 4.996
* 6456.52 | 5.528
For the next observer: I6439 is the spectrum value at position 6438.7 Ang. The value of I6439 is 5.018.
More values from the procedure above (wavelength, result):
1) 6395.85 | 5.339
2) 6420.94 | 5.002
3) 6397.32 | 5.204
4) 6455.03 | 5.253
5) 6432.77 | 5.424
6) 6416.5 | 5.288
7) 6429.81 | 5.173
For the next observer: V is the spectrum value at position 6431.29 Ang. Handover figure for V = 5.303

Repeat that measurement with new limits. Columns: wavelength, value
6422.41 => 4.981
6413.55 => 5.17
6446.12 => 5.044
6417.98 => 5.022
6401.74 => 4.868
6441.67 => 5.243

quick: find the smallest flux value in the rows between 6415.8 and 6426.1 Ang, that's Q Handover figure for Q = 4.946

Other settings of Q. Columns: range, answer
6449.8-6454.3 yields 4.983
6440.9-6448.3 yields 5.044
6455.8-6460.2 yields 5.366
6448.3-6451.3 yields 5.215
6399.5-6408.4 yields 4.868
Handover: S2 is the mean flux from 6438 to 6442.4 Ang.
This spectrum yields 5.13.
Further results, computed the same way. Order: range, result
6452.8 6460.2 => 5.34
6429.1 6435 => 5.29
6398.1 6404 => 5.02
